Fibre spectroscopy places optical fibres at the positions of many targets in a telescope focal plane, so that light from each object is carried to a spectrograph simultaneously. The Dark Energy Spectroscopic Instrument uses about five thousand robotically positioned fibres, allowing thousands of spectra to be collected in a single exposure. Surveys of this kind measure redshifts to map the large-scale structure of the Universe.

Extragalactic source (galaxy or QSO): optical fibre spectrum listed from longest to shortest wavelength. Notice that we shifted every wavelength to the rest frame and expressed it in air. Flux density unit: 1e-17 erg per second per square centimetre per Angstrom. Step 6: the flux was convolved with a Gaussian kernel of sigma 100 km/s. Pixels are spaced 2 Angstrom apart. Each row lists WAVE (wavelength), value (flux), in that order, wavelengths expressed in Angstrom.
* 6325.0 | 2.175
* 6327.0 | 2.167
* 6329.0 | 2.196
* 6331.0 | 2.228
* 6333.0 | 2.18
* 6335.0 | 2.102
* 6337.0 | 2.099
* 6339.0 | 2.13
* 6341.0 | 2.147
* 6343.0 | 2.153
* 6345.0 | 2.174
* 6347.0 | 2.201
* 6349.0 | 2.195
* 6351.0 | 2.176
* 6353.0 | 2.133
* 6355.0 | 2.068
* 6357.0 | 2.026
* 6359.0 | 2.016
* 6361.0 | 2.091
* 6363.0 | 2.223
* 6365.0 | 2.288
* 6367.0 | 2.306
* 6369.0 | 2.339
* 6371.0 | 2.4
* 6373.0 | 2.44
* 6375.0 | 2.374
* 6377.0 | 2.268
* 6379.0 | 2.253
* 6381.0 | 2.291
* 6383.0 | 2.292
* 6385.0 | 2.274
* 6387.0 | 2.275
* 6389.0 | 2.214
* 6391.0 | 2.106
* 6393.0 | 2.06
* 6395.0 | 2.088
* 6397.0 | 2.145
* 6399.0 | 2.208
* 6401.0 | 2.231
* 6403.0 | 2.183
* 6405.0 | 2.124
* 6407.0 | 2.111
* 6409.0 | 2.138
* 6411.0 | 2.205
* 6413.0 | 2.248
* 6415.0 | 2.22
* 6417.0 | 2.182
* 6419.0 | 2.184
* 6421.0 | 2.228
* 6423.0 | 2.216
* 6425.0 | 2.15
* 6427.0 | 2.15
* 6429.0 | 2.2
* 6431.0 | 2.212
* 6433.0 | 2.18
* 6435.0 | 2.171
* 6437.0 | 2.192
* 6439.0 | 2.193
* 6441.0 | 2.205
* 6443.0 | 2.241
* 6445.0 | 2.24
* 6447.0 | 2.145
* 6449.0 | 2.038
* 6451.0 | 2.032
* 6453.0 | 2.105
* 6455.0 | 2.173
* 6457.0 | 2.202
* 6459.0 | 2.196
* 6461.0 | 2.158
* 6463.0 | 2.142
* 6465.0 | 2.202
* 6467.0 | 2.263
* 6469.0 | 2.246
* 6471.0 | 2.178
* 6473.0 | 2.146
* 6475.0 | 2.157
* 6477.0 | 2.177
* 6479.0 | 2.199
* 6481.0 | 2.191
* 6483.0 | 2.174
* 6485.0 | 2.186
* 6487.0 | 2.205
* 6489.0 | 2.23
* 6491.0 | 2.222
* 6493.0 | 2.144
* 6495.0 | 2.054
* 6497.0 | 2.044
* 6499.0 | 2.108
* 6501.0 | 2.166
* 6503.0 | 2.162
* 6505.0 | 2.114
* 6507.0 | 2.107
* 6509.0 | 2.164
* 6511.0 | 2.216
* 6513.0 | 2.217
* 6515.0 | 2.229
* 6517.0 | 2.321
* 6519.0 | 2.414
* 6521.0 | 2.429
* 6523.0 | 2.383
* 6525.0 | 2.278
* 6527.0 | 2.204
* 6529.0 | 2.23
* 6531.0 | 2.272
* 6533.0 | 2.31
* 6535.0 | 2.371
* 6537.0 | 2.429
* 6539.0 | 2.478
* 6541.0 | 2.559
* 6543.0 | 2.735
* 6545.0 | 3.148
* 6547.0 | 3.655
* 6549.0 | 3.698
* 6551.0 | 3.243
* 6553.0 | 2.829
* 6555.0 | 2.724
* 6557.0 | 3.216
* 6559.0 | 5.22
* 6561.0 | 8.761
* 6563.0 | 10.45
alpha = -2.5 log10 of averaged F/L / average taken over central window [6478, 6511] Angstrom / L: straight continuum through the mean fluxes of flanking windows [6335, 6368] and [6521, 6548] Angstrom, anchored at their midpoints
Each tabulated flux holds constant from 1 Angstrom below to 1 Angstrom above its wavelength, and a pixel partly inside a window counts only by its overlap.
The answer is 0.14 mag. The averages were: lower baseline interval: 2.15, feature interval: 2.16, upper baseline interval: 2.54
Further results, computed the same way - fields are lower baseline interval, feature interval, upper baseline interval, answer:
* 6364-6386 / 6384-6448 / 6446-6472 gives 0.028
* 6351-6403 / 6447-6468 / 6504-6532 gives 0.043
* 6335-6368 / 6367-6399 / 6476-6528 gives -0.046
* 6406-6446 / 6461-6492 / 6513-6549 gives 0.075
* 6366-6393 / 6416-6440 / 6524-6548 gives 0.086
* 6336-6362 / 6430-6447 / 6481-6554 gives 0.035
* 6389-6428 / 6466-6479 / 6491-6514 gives -0.023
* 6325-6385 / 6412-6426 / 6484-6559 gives 0.052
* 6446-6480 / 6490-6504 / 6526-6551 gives 0.131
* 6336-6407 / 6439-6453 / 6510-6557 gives 0.111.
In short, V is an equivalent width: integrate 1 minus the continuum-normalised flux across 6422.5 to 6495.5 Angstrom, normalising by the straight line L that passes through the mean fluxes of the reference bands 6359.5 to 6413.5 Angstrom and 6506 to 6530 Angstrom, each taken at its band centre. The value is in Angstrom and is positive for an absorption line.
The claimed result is 2.33 Angstrom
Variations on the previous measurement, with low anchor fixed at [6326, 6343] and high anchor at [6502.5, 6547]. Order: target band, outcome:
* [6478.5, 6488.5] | 0.6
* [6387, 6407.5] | 0.7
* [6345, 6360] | 0.4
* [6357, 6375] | -0.5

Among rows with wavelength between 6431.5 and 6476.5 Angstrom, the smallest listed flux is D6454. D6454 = 2.032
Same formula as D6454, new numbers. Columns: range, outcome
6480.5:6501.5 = 2.044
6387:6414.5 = 2.06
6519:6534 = 2.204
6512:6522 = 2.217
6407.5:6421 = 2.138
